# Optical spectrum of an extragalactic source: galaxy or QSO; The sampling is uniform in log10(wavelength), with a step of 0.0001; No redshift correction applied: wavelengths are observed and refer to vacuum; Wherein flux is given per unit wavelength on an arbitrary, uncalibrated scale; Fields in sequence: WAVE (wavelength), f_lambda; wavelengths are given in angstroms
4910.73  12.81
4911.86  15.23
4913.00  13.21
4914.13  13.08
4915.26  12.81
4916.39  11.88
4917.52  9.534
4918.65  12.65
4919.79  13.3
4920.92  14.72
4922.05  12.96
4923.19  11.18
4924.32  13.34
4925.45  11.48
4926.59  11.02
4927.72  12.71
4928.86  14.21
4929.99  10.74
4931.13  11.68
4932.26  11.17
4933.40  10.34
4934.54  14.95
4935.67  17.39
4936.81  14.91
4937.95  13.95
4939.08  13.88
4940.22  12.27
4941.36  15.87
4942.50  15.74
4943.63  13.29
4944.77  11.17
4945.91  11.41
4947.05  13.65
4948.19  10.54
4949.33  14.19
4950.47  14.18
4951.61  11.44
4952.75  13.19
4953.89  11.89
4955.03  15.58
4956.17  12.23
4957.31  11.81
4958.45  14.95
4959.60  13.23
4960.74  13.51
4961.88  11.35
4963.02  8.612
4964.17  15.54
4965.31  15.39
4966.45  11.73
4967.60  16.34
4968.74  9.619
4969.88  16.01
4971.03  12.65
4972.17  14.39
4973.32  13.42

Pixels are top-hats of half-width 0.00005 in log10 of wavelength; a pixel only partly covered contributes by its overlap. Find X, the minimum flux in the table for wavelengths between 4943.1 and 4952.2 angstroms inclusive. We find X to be 10.54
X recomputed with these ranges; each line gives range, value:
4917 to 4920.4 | 9.534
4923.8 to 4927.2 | 11.02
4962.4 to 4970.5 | 8.612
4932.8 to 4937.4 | 10.34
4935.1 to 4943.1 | 12.27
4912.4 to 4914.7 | 13.08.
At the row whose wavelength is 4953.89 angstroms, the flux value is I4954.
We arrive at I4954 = 11.89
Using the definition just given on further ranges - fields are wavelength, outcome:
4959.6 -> 13.23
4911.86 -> 15.23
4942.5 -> 15.74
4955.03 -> 15.58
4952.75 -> 13.19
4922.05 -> 12.96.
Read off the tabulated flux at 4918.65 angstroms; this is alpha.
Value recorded 12.65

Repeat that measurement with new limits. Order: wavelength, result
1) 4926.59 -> 11.02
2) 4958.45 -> 14.95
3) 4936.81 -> 14.91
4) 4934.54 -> 14.95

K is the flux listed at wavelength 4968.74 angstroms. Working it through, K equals 9.619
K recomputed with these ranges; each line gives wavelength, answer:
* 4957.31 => 11.81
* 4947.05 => 13.65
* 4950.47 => 14.18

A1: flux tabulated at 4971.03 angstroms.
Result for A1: 12.65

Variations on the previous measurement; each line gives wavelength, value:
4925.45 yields 11.48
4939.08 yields 13.88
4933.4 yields 10.34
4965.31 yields 15.39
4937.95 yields 13.95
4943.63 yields 13.29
